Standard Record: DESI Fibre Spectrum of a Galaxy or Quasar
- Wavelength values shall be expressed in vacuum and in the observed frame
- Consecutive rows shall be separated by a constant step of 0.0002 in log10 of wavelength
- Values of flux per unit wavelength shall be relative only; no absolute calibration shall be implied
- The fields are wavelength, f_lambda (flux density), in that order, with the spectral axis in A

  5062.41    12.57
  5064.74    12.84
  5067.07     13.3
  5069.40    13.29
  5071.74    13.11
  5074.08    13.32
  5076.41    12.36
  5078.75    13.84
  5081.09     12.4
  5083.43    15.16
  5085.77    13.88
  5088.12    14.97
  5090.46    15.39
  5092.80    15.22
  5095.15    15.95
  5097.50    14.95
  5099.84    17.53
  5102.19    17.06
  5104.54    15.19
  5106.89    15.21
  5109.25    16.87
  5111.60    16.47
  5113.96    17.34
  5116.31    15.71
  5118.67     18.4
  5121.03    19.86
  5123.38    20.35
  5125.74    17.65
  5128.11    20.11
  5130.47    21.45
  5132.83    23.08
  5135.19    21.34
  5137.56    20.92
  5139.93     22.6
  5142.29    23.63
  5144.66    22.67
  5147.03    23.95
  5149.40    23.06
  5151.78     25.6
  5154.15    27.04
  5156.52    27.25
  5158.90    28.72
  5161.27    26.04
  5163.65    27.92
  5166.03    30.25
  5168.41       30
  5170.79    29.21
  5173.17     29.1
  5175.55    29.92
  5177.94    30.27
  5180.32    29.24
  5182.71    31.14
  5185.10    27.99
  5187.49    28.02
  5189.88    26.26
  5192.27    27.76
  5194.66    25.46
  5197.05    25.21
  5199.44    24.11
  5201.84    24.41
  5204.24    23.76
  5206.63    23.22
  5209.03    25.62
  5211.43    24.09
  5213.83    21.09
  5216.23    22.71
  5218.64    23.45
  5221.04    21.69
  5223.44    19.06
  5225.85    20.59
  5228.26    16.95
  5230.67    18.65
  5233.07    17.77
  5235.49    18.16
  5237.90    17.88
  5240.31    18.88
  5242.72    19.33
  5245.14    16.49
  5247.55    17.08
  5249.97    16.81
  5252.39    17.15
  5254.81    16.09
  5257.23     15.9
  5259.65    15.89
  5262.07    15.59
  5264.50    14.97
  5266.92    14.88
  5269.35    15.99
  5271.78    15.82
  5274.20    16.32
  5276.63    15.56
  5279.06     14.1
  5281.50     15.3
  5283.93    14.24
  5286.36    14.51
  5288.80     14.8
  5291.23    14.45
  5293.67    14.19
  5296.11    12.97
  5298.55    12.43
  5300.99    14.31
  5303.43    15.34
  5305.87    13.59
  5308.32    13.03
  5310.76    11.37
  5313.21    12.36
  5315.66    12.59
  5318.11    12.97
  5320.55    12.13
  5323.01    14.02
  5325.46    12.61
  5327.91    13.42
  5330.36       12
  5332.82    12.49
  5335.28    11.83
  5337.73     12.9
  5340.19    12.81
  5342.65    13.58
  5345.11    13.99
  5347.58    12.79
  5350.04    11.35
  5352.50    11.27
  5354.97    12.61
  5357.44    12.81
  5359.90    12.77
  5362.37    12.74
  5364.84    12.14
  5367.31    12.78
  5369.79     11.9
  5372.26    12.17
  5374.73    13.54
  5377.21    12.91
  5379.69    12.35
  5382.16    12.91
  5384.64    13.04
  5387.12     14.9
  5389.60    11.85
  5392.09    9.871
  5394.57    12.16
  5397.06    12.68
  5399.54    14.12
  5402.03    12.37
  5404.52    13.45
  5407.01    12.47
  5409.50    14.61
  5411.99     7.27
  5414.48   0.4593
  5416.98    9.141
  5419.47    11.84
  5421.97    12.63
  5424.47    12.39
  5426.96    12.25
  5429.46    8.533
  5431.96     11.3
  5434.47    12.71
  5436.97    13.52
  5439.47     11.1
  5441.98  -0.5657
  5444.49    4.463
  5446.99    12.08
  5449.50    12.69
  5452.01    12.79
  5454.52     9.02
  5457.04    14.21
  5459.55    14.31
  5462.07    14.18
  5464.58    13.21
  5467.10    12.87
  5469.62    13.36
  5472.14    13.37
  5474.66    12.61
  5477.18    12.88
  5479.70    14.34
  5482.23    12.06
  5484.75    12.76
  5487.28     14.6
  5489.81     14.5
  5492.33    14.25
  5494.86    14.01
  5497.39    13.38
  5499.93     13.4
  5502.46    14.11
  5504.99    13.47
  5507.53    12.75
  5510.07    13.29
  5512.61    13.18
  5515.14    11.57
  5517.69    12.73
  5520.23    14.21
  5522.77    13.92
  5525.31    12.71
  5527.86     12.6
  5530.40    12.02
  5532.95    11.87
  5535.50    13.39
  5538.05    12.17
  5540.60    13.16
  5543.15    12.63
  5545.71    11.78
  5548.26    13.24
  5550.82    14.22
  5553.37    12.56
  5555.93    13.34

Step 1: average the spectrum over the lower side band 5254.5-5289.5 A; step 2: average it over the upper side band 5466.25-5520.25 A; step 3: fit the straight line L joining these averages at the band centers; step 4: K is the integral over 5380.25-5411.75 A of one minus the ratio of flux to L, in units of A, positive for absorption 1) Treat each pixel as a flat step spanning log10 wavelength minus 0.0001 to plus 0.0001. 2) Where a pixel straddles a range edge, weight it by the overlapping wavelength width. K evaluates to 3.4 A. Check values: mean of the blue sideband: 15.3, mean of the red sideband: 13.3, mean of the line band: 12.7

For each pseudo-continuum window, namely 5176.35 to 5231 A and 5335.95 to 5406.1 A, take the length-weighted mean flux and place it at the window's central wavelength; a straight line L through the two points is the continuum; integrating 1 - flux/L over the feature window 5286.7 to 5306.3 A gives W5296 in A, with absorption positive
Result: 4.2 A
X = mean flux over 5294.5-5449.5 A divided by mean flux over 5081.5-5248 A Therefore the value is 0.55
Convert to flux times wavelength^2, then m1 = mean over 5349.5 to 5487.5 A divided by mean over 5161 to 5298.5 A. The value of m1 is 0.61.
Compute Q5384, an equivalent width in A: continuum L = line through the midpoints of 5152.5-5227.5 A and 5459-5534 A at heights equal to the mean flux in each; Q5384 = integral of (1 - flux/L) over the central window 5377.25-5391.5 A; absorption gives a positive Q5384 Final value 4.0 A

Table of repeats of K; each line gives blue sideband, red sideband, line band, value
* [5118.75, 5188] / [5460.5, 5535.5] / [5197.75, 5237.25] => 2.7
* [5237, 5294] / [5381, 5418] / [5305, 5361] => 4.1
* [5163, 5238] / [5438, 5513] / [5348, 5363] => 4.7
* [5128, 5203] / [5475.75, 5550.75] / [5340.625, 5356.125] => 5.4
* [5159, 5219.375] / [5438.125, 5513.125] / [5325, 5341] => 5.7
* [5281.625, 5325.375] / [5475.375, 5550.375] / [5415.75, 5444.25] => 6.6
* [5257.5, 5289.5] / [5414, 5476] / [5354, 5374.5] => 0.8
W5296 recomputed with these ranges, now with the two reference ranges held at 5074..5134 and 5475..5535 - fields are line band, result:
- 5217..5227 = -3.6 A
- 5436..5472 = 6.2 A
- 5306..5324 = 2.6 A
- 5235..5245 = -1.9 A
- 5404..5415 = 3.2 A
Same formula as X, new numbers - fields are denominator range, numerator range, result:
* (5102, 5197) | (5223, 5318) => 0.65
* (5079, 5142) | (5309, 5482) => 0.68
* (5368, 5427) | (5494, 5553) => 1.10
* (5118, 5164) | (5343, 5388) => 0.55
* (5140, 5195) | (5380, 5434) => 0.42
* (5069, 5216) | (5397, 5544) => 0.56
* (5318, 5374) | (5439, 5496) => 0.96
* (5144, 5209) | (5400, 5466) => 0.40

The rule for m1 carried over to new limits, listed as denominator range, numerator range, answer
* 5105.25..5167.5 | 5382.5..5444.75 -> 0.55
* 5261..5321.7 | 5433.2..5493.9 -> 0.92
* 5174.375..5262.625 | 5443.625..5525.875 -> 0.65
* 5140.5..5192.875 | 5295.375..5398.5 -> 0.50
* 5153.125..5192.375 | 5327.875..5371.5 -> 0.47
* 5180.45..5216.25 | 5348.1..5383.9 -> 0.52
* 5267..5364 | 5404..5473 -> 0.86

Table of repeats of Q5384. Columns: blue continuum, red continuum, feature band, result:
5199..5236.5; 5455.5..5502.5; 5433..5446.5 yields 5.7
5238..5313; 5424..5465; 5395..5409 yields -1.1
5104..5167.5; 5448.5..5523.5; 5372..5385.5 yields 2.6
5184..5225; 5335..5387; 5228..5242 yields 2.5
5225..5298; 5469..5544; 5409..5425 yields 5.4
